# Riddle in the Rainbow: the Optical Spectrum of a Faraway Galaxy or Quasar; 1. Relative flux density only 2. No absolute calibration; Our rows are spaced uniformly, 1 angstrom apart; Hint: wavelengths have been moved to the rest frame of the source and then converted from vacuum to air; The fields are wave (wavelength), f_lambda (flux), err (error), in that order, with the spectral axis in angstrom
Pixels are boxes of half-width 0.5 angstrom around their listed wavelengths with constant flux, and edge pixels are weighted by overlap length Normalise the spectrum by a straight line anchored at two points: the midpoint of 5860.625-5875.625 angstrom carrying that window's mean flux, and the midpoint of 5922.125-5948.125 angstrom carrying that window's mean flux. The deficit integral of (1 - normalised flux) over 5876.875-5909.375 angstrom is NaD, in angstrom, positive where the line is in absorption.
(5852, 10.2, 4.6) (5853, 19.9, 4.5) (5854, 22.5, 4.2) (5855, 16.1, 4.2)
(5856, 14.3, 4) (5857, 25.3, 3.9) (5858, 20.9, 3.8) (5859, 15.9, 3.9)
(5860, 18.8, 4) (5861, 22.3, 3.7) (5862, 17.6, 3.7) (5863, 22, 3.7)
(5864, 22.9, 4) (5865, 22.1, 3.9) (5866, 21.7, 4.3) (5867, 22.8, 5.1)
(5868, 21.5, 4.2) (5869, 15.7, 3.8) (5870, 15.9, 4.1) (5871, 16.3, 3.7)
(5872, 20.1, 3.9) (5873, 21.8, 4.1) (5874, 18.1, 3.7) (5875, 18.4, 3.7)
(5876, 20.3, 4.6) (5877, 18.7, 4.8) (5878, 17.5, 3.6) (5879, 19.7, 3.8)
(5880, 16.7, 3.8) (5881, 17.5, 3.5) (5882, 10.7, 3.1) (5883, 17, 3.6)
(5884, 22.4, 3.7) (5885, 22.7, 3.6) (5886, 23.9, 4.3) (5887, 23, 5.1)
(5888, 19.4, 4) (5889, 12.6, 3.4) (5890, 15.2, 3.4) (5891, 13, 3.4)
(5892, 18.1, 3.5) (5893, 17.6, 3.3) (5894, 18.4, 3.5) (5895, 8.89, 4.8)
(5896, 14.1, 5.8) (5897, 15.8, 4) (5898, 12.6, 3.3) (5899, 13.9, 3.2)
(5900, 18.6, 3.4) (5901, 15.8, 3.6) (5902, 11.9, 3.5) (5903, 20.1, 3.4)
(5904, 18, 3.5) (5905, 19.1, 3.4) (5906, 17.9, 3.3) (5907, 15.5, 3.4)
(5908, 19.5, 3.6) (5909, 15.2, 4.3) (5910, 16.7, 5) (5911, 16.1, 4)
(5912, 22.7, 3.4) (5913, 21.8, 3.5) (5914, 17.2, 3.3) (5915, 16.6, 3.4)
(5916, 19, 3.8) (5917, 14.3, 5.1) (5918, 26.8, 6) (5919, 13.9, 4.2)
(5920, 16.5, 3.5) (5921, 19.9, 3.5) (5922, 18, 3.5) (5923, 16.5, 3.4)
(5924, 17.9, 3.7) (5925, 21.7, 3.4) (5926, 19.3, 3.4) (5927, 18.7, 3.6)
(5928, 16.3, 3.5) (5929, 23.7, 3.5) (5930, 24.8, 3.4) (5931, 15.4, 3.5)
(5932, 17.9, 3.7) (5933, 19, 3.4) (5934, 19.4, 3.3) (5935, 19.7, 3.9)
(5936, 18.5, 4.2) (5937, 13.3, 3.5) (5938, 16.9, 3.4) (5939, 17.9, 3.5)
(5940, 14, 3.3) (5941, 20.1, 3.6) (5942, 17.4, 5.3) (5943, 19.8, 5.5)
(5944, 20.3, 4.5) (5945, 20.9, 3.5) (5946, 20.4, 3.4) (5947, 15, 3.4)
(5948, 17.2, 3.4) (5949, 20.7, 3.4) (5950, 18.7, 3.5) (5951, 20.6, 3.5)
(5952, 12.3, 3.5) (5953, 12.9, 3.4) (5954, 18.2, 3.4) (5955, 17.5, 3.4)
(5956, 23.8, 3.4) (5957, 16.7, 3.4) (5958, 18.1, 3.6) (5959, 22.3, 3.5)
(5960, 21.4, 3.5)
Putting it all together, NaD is 4.1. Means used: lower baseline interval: 19.9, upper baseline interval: 18.5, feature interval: 17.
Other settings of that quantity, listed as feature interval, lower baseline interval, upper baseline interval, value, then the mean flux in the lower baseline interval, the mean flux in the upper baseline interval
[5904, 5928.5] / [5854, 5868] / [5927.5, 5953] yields 0.91 angstrom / 20.3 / 18.3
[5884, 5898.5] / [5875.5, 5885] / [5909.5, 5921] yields 0.94 angstrom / 18.1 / 18.4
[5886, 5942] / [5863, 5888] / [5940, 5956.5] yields 3.84 angstrom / 19.5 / 18.4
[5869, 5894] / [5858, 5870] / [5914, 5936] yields 2.03 angstrom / 20.1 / 18.8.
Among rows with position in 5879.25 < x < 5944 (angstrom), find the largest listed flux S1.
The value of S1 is 26.8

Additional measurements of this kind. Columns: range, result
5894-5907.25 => 20.1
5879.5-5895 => 23.9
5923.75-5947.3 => 24.8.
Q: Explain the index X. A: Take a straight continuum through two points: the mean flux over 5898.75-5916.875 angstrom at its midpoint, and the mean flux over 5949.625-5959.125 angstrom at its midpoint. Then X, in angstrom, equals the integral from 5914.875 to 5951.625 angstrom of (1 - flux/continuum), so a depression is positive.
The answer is -1.7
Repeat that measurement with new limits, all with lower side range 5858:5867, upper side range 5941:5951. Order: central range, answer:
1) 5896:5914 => 2.50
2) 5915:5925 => 0.69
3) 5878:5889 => 0.70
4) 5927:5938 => 0.35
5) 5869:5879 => 0.93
